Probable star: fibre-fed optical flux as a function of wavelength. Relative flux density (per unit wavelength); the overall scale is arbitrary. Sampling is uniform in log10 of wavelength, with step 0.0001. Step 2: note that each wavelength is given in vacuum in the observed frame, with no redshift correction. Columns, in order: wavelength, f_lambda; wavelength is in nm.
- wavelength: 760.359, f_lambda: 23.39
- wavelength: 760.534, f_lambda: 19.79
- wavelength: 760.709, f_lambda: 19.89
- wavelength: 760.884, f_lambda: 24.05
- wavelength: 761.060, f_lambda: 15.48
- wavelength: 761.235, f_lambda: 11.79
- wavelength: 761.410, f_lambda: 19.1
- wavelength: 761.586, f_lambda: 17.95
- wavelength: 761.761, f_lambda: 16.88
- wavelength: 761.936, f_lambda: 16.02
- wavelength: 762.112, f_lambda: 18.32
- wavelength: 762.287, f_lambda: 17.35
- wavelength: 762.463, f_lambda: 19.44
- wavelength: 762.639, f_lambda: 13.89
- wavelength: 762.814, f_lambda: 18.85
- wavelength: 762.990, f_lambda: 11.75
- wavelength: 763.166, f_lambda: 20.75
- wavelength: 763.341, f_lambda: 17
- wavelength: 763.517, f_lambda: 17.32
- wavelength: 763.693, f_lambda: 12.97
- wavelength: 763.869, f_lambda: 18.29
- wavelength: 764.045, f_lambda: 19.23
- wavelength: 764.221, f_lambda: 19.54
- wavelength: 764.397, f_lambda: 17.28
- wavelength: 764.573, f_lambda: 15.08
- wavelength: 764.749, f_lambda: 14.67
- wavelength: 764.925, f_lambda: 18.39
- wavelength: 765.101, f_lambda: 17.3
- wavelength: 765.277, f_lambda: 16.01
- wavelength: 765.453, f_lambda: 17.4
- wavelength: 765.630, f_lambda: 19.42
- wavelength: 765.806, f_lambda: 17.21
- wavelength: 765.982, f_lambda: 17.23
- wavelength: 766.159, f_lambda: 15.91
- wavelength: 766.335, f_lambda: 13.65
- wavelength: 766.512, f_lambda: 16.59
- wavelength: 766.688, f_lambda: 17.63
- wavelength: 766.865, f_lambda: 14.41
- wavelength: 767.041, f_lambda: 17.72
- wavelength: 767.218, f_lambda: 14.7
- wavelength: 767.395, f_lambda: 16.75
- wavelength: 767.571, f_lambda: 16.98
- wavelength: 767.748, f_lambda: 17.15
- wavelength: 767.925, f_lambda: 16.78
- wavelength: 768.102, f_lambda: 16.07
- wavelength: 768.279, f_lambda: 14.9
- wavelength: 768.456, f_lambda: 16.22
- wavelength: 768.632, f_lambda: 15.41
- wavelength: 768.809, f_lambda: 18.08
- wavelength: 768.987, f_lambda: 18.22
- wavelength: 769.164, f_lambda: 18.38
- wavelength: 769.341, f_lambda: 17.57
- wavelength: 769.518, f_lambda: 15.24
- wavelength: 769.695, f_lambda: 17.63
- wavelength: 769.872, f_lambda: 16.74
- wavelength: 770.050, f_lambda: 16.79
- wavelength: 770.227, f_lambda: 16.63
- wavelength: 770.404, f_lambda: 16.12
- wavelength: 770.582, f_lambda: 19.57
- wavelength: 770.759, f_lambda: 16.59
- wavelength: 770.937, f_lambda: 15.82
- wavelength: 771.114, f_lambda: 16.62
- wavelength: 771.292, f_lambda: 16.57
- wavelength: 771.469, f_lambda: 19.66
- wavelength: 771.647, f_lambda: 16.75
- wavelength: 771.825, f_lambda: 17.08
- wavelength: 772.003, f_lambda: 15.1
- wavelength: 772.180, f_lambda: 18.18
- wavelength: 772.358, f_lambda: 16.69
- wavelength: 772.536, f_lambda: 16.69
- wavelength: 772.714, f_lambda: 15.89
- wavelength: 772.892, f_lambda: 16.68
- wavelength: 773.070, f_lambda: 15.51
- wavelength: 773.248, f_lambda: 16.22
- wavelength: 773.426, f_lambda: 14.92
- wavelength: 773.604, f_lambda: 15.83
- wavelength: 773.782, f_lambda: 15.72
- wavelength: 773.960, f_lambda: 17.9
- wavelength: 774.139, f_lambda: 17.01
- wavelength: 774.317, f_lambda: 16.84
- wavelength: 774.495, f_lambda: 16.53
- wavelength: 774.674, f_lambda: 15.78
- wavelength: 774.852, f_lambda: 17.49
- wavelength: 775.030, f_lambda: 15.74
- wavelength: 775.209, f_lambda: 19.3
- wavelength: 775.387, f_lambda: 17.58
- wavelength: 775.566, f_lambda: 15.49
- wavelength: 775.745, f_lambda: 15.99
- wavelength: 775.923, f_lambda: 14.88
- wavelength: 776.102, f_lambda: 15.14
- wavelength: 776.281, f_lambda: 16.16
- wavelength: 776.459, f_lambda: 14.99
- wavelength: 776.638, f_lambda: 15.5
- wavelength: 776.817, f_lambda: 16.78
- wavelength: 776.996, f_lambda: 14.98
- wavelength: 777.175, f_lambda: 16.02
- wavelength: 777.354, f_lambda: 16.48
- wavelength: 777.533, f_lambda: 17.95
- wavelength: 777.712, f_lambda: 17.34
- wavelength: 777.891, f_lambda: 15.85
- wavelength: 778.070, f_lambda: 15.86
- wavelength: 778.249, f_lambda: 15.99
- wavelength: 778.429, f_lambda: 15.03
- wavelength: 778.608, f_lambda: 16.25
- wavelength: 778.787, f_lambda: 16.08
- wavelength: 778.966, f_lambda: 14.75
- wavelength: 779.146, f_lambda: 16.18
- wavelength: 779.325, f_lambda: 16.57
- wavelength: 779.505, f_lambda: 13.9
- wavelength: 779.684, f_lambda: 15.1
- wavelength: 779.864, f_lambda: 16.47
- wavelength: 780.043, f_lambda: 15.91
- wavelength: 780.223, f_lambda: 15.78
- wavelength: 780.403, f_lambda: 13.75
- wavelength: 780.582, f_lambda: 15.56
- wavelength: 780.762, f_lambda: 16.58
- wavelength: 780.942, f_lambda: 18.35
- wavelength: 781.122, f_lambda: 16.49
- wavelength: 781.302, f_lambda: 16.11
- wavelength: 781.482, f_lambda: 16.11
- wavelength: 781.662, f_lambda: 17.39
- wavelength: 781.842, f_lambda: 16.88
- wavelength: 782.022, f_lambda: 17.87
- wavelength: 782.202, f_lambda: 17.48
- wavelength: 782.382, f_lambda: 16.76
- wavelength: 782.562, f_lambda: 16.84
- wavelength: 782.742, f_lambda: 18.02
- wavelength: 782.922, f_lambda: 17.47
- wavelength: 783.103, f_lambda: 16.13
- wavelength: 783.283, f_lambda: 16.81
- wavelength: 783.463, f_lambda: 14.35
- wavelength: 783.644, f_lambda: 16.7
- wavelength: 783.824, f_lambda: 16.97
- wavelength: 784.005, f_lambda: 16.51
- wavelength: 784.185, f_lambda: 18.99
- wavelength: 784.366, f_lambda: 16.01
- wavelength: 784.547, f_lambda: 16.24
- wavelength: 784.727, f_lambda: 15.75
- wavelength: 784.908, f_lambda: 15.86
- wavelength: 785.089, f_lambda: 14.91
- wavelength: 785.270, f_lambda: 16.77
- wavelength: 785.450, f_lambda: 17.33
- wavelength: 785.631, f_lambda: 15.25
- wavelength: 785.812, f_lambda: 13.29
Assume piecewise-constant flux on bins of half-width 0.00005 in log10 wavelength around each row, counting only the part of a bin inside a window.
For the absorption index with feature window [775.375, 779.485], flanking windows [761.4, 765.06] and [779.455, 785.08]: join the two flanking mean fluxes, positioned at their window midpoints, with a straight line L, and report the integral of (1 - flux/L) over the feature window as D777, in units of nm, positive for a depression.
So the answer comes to 0.17 nm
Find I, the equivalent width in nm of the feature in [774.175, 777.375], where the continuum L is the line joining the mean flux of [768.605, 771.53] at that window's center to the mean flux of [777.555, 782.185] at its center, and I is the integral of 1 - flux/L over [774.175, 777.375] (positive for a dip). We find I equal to 0.07 nm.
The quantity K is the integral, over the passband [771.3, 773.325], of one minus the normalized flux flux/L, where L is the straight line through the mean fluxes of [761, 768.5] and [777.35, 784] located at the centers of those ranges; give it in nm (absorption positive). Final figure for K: -0.030 nm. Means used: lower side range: 16.7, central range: 16.8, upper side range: 16.3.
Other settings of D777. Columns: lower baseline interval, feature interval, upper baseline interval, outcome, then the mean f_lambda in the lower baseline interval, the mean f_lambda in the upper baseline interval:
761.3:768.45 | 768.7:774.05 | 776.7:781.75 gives -0.12 nm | 16.8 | 16.1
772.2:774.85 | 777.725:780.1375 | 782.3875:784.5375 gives 0.12 nm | 16.4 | 16.8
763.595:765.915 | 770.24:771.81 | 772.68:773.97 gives -0.09 nm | 17.1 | 16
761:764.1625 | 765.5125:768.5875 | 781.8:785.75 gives 0.07 nm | 16.8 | 16.6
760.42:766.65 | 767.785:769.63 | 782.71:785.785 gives 0.03 nm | 17.2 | 16.4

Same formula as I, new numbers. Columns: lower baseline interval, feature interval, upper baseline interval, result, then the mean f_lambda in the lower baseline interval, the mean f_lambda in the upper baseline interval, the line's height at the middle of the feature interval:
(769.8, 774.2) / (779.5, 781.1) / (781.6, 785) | 0.088 nm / 16.7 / 16.8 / 16.8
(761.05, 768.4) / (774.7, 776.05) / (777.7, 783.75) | -0.013 nm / 16.7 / 16.2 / 16.4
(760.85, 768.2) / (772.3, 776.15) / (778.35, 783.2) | 0.036 nm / 16.9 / 16.3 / 16.5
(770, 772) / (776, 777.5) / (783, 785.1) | 0.079 nm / 17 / 16.3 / 16.7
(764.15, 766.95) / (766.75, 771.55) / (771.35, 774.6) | -0.035 nm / 16.7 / 16.6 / 16.7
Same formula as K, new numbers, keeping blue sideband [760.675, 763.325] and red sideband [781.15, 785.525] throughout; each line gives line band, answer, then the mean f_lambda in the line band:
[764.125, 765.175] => 0.01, 17.1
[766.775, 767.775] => 0.06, 16.2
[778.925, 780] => 0.08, 15.5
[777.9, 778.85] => 0.06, 15.8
